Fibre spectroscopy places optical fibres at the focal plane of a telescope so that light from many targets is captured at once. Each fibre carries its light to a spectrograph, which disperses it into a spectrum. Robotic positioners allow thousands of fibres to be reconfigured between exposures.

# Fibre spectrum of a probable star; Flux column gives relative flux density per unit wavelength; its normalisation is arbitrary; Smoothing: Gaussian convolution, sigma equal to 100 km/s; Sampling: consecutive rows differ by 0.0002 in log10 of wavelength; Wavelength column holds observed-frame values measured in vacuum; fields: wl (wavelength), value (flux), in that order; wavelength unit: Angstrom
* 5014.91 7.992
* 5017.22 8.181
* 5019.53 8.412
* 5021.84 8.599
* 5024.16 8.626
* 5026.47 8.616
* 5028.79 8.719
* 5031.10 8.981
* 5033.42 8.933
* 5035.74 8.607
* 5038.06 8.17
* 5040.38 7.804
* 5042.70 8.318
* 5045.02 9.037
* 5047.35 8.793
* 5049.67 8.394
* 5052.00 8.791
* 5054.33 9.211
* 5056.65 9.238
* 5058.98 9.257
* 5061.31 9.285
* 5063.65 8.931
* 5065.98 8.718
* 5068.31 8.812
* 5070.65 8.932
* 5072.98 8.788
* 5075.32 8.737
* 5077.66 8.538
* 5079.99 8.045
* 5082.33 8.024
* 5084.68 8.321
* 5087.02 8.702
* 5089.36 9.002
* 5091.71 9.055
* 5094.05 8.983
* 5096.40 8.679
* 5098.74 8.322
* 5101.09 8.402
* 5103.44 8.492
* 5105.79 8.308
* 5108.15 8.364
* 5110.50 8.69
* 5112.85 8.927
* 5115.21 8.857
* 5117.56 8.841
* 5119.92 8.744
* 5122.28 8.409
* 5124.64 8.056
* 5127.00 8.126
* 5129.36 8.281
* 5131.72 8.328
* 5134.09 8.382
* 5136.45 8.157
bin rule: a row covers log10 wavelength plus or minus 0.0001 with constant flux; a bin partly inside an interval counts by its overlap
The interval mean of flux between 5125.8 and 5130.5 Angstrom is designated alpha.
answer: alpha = 8.21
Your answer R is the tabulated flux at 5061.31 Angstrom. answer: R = 9.285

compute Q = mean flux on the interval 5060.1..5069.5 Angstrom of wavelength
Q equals 8.93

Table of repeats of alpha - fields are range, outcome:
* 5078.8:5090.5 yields 8.42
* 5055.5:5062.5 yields 9.25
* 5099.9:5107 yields 8.39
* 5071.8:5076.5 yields 8.76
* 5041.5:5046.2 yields 8.67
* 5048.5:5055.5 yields 8.81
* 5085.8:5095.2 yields 8.94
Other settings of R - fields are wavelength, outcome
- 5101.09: 8.402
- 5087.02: 8.702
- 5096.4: 8.679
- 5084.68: 8.321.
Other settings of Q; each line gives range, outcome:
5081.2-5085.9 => 8.17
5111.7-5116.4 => 8.89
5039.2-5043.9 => 8.08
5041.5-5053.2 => 8.66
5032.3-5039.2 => 8.57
